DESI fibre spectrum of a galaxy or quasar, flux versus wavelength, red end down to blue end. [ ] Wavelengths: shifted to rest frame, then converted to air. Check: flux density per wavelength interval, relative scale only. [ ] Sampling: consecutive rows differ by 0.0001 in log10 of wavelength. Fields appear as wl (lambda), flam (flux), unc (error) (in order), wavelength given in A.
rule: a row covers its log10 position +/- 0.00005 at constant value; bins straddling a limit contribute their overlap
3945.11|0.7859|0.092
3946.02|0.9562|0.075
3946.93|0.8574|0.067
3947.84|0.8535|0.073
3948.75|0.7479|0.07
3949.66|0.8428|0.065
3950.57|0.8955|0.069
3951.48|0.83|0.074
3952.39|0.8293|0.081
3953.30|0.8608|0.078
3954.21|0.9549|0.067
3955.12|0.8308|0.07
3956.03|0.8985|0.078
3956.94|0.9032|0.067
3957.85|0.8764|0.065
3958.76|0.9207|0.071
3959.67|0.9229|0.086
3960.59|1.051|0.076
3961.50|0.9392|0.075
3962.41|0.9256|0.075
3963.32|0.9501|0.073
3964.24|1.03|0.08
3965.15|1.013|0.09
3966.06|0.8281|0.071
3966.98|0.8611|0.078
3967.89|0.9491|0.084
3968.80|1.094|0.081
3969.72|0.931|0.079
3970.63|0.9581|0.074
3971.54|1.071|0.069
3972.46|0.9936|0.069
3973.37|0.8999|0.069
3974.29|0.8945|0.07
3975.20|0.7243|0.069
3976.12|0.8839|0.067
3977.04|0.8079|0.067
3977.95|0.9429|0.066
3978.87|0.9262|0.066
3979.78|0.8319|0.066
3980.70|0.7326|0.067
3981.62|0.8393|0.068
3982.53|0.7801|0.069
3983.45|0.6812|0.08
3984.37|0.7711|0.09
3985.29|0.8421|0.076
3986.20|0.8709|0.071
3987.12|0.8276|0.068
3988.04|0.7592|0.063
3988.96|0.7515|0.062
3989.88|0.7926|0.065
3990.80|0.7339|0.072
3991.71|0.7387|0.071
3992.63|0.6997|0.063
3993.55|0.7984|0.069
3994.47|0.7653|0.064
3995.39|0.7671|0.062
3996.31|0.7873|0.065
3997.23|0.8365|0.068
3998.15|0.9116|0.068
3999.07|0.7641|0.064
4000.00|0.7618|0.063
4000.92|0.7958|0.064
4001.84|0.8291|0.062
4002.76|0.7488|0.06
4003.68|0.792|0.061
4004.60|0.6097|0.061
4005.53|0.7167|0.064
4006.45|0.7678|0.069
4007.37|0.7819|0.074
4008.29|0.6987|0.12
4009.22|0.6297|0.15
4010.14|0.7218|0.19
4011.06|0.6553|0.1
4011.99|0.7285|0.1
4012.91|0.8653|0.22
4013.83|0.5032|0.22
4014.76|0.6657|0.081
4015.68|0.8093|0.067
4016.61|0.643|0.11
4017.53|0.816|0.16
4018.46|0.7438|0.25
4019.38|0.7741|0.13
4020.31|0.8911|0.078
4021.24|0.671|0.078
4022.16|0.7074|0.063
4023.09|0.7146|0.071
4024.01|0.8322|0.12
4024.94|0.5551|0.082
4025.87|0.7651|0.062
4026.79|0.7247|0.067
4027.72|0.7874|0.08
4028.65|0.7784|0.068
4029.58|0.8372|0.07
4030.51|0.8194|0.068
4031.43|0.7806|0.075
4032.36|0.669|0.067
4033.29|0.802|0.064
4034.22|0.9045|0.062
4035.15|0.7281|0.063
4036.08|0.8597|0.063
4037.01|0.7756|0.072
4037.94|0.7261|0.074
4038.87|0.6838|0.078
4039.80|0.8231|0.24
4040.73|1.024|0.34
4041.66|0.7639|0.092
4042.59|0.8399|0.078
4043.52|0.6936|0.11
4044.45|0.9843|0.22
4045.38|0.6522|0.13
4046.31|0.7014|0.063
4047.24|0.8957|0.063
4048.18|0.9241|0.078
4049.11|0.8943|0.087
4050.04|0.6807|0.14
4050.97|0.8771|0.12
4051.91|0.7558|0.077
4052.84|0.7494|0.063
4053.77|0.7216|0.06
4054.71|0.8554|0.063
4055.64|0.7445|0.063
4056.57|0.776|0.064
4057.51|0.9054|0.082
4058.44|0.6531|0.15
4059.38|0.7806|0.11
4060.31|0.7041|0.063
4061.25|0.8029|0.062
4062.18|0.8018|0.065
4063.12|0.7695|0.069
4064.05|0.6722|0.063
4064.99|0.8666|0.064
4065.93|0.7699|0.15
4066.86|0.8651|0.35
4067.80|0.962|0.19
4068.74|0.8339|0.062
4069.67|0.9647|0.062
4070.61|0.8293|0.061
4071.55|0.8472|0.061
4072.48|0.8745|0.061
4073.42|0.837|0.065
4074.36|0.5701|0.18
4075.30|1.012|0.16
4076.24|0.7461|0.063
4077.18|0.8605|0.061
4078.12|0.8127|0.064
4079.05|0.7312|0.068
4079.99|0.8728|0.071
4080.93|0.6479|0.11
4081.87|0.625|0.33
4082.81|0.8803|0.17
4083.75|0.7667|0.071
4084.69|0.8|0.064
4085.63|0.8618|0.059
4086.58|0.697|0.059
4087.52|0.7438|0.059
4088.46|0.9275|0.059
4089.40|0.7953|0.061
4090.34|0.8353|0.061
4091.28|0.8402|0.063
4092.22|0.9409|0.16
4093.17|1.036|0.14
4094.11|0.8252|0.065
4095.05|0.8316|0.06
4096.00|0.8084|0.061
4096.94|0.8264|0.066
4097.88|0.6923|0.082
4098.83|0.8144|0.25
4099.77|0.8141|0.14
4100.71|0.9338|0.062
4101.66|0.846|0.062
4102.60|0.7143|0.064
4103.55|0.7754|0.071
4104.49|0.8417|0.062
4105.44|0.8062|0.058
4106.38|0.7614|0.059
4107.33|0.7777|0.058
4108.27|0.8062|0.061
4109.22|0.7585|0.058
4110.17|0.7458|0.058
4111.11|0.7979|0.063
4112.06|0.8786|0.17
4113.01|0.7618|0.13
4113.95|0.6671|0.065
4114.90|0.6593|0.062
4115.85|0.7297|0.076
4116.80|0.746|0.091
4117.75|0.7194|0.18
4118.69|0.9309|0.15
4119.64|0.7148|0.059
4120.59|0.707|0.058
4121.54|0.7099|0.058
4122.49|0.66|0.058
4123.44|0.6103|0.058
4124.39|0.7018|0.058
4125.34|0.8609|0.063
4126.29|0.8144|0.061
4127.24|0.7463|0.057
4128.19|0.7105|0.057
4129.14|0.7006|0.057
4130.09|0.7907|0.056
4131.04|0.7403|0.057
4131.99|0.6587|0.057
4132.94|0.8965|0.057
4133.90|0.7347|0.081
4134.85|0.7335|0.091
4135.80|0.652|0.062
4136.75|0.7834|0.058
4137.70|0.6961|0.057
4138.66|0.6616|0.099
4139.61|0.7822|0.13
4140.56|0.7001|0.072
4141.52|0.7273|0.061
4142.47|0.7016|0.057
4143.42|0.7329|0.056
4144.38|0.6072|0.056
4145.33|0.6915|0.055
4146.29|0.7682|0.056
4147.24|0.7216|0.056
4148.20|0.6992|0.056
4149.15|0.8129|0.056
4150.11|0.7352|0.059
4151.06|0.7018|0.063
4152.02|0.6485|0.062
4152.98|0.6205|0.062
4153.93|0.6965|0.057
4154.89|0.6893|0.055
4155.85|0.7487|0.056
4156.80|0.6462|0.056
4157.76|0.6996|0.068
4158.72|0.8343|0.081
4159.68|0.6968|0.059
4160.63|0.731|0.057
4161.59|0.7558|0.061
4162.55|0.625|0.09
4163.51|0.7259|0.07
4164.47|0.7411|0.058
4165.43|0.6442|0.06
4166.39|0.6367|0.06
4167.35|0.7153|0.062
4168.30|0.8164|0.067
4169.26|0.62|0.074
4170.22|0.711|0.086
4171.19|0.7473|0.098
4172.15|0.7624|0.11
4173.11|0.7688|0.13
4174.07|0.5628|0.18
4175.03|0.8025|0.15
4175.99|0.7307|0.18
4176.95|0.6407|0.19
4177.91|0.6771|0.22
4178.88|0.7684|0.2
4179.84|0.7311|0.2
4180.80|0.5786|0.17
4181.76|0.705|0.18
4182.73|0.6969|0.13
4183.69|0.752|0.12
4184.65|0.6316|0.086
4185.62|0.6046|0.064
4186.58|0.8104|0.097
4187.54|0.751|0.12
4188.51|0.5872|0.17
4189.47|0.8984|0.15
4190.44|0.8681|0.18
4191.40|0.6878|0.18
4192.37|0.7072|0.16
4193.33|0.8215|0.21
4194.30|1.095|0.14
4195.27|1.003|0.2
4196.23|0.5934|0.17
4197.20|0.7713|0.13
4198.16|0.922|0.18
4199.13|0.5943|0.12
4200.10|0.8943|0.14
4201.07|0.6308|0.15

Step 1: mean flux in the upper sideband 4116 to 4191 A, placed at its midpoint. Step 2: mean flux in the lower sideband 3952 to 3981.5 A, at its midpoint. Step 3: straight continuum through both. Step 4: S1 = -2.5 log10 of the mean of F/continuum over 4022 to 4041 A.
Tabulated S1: 0.10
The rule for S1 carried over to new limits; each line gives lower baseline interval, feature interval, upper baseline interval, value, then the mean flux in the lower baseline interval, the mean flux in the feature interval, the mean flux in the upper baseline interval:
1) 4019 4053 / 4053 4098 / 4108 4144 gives -0.06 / 0.785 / 0.809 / 0.739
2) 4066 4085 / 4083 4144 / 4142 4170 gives -0.01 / 0.816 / 0.773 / 0.706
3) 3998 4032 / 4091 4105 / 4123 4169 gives -0.15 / 0.744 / 0.836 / 0.719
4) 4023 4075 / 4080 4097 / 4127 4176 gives -0.07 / 0.794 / 0.817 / 0.716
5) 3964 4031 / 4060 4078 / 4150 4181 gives -0.09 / 0.797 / 0.821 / 0.704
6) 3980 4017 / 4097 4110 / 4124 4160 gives -0.09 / 0.755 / 0.795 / 0.725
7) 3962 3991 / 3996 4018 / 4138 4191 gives 0.14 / 0.873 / 0.743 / 0.711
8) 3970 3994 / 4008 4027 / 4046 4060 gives 0.13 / 0.83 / 0.72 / 0.794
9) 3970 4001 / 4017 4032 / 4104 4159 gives 0.05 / 0.823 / 0.761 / 0.735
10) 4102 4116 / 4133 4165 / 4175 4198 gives 0.06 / 0.767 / 0.714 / 0.748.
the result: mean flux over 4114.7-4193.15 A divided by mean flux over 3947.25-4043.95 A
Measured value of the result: 0.89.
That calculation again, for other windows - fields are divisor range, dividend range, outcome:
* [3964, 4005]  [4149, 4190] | 0.85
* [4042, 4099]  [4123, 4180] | 0.89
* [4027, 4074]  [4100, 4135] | 0.95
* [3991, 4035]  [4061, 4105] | 1.09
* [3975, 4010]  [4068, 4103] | 1.05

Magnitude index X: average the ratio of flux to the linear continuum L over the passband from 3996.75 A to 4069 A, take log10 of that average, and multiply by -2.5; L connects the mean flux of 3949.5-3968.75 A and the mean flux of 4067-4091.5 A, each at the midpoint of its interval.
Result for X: 0.106 mag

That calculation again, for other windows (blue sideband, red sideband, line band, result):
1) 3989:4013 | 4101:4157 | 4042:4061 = -0.058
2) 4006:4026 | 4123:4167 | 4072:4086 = -0.104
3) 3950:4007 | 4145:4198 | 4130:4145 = 0.037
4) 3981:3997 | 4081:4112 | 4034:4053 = -0.017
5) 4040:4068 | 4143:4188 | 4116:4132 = 0.004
